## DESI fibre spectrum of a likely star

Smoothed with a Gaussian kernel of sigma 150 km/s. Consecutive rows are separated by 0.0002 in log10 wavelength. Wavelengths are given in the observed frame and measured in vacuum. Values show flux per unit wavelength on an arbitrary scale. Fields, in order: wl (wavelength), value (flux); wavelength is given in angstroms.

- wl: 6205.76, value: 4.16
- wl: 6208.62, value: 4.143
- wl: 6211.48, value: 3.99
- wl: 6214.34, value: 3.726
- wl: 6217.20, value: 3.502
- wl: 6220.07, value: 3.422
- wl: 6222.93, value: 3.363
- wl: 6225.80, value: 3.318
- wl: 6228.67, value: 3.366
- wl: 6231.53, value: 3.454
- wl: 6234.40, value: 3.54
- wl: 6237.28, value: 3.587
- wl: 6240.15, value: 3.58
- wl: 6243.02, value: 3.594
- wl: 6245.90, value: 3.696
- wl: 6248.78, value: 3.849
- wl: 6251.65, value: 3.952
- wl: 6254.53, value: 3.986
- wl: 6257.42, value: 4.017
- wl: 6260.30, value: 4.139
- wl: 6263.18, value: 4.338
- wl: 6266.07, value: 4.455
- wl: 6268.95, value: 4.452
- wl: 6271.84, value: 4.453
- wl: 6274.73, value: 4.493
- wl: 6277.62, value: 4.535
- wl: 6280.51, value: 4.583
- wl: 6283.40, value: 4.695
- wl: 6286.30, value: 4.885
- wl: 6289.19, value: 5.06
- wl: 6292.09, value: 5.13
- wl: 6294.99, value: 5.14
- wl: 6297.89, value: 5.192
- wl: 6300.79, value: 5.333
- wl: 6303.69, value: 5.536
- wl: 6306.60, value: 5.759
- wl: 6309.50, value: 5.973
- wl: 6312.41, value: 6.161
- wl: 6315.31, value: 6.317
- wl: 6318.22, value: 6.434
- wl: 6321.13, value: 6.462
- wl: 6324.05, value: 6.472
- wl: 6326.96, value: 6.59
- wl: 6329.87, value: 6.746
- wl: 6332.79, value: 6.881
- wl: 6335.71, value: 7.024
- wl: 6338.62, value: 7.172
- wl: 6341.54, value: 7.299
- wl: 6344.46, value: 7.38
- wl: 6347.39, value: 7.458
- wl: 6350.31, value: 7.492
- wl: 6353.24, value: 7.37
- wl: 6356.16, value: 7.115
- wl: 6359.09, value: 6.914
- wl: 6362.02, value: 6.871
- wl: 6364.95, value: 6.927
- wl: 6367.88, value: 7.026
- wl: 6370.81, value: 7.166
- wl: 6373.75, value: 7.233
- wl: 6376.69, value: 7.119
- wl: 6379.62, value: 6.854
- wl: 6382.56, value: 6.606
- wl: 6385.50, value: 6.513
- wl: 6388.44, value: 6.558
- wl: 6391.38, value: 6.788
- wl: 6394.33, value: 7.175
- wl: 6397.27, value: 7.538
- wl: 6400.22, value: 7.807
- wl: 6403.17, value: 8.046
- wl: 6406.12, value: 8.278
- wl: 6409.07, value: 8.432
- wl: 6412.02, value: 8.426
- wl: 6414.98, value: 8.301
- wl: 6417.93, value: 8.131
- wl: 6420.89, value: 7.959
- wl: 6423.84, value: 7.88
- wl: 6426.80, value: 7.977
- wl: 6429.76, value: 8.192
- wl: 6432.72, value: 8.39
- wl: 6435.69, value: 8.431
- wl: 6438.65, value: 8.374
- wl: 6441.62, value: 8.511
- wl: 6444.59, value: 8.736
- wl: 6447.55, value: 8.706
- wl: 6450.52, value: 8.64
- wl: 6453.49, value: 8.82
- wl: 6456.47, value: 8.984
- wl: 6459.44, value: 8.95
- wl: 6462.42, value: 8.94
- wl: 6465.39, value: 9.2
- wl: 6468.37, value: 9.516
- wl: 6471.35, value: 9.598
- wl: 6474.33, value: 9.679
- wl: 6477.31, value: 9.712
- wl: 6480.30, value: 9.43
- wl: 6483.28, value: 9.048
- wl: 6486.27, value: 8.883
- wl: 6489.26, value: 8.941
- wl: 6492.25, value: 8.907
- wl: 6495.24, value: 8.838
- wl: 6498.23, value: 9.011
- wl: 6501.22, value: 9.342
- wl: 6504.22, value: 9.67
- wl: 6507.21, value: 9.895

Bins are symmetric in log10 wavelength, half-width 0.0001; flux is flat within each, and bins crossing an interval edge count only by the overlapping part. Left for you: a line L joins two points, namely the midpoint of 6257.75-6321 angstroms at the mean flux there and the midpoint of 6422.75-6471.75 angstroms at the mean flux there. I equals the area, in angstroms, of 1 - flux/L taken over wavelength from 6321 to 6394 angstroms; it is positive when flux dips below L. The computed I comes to -3.9 angstroms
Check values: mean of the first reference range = 5.11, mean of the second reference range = 8.68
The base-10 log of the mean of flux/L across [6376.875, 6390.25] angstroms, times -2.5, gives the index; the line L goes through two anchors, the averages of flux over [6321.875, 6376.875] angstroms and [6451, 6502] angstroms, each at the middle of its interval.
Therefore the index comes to 0.14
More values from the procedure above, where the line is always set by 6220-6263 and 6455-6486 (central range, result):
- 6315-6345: -0.16 mag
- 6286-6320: -0.08 mag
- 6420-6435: 0.02 mag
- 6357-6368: -0.05 mag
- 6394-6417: -0.05 mag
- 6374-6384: 0.02 mag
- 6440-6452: 0.01 mag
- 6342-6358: -0.16 mag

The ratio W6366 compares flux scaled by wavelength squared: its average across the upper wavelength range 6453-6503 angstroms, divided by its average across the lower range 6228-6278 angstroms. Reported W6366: 2.48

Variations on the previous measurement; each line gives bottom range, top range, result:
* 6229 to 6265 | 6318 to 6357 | 1.90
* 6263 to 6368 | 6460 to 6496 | 1.61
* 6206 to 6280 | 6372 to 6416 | 2.00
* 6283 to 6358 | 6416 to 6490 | 1.45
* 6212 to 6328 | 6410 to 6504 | 2.02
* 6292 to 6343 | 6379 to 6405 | 1.17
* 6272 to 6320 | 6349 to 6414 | 1.41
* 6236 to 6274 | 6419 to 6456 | 2.21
